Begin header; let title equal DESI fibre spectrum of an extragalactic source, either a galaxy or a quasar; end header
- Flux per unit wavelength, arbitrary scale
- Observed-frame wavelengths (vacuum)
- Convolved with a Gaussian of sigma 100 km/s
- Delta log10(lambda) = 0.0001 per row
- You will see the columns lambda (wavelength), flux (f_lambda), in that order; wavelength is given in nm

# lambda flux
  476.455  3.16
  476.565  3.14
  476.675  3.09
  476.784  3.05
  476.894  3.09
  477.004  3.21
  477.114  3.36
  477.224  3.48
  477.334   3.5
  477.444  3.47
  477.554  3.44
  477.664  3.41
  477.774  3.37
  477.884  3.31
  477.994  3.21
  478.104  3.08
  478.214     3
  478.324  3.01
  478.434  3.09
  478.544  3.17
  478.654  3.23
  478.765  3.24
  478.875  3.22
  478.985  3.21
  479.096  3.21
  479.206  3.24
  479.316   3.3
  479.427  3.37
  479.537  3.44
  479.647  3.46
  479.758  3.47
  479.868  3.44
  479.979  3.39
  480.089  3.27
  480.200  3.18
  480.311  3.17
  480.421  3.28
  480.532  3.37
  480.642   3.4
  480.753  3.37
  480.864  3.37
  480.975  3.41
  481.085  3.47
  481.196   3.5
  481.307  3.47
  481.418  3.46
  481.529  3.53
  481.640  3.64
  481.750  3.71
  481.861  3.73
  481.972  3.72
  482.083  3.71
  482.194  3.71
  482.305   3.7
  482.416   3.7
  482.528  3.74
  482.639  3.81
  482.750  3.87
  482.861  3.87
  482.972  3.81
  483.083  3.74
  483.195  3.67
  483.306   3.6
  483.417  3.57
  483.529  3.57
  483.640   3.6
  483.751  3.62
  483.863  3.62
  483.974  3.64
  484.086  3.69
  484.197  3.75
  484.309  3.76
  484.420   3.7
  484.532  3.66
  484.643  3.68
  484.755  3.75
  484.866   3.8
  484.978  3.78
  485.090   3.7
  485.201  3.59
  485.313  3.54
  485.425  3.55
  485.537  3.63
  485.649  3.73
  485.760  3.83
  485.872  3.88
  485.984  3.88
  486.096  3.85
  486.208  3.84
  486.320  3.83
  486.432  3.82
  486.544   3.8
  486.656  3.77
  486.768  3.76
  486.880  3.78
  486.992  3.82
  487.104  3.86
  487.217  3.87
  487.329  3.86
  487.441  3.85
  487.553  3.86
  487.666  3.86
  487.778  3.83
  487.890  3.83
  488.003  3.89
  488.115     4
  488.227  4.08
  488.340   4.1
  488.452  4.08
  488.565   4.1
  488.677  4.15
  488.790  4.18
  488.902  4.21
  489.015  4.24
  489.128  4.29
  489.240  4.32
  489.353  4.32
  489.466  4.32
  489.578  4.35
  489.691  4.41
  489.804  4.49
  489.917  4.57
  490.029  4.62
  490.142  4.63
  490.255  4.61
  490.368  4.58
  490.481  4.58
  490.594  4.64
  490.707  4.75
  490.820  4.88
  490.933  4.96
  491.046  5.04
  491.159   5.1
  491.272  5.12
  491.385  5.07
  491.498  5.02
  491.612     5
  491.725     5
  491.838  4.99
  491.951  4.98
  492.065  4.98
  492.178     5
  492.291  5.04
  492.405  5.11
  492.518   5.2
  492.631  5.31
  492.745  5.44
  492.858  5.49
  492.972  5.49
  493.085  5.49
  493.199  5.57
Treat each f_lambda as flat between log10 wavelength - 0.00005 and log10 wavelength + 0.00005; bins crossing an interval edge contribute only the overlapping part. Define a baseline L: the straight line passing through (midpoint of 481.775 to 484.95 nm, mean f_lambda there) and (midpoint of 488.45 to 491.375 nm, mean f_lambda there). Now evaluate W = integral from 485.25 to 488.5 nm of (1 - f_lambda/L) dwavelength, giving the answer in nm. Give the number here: 0.25 nm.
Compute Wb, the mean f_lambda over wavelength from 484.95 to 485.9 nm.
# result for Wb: 3.68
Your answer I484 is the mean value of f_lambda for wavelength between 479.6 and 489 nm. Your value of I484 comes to 3.71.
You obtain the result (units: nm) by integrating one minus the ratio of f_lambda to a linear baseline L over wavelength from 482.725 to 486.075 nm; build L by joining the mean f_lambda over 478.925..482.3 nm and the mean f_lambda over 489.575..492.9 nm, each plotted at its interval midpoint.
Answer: 0.215 nm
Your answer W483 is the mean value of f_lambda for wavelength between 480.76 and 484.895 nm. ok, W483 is 3.65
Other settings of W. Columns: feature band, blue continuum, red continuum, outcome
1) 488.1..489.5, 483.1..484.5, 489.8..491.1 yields 0.08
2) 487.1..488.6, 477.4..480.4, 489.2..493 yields 0.17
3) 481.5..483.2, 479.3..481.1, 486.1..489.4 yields -0.10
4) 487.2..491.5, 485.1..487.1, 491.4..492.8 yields 0.11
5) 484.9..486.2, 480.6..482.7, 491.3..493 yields 0.14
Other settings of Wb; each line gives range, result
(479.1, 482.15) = 3.44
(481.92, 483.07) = 3.76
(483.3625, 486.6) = 3.71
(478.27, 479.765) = 3.25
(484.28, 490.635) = 4.01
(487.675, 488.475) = 3.97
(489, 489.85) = 4.34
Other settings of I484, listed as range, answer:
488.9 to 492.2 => 4.71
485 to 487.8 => 3.78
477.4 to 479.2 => 3.23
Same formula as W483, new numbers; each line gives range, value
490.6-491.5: 4.97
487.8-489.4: 4.12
